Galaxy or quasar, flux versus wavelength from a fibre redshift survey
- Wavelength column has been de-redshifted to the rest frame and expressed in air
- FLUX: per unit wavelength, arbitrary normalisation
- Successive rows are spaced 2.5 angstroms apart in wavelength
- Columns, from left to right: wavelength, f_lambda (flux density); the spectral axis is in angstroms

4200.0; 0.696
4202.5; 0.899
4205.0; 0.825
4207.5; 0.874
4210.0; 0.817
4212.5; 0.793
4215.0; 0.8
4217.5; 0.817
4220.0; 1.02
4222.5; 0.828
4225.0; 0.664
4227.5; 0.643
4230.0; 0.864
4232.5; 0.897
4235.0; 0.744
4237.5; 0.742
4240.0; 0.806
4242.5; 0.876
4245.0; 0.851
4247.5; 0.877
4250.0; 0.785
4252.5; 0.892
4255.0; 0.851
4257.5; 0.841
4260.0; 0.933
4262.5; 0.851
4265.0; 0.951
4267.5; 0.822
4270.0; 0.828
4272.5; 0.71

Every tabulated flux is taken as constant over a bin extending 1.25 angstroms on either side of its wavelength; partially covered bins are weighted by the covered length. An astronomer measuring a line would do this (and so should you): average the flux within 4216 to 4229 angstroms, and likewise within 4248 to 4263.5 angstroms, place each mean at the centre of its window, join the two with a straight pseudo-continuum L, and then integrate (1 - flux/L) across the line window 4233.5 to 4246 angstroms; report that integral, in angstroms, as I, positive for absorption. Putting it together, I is 0.4 angstroms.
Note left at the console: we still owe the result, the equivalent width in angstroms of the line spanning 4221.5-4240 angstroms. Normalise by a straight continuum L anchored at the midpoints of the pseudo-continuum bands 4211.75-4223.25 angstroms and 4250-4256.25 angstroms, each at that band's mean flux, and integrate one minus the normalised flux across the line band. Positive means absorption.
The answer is 1.82 angstroms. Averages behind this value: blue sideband 0.855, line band 0.771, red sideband 0.854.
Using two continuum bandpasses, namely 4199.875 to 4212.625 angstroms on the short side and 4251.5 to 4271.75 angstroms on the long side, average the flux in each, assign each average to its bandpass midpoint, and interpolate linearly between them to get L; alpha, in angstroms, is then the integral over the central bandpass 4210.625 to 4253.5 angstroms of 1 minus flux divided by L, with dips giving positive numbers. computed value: 1.5 angstroms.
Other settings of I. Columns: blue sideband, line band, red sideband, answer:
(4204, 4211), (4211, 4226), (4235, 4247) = 0.2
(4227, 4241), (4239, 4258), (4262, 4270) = -0.5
